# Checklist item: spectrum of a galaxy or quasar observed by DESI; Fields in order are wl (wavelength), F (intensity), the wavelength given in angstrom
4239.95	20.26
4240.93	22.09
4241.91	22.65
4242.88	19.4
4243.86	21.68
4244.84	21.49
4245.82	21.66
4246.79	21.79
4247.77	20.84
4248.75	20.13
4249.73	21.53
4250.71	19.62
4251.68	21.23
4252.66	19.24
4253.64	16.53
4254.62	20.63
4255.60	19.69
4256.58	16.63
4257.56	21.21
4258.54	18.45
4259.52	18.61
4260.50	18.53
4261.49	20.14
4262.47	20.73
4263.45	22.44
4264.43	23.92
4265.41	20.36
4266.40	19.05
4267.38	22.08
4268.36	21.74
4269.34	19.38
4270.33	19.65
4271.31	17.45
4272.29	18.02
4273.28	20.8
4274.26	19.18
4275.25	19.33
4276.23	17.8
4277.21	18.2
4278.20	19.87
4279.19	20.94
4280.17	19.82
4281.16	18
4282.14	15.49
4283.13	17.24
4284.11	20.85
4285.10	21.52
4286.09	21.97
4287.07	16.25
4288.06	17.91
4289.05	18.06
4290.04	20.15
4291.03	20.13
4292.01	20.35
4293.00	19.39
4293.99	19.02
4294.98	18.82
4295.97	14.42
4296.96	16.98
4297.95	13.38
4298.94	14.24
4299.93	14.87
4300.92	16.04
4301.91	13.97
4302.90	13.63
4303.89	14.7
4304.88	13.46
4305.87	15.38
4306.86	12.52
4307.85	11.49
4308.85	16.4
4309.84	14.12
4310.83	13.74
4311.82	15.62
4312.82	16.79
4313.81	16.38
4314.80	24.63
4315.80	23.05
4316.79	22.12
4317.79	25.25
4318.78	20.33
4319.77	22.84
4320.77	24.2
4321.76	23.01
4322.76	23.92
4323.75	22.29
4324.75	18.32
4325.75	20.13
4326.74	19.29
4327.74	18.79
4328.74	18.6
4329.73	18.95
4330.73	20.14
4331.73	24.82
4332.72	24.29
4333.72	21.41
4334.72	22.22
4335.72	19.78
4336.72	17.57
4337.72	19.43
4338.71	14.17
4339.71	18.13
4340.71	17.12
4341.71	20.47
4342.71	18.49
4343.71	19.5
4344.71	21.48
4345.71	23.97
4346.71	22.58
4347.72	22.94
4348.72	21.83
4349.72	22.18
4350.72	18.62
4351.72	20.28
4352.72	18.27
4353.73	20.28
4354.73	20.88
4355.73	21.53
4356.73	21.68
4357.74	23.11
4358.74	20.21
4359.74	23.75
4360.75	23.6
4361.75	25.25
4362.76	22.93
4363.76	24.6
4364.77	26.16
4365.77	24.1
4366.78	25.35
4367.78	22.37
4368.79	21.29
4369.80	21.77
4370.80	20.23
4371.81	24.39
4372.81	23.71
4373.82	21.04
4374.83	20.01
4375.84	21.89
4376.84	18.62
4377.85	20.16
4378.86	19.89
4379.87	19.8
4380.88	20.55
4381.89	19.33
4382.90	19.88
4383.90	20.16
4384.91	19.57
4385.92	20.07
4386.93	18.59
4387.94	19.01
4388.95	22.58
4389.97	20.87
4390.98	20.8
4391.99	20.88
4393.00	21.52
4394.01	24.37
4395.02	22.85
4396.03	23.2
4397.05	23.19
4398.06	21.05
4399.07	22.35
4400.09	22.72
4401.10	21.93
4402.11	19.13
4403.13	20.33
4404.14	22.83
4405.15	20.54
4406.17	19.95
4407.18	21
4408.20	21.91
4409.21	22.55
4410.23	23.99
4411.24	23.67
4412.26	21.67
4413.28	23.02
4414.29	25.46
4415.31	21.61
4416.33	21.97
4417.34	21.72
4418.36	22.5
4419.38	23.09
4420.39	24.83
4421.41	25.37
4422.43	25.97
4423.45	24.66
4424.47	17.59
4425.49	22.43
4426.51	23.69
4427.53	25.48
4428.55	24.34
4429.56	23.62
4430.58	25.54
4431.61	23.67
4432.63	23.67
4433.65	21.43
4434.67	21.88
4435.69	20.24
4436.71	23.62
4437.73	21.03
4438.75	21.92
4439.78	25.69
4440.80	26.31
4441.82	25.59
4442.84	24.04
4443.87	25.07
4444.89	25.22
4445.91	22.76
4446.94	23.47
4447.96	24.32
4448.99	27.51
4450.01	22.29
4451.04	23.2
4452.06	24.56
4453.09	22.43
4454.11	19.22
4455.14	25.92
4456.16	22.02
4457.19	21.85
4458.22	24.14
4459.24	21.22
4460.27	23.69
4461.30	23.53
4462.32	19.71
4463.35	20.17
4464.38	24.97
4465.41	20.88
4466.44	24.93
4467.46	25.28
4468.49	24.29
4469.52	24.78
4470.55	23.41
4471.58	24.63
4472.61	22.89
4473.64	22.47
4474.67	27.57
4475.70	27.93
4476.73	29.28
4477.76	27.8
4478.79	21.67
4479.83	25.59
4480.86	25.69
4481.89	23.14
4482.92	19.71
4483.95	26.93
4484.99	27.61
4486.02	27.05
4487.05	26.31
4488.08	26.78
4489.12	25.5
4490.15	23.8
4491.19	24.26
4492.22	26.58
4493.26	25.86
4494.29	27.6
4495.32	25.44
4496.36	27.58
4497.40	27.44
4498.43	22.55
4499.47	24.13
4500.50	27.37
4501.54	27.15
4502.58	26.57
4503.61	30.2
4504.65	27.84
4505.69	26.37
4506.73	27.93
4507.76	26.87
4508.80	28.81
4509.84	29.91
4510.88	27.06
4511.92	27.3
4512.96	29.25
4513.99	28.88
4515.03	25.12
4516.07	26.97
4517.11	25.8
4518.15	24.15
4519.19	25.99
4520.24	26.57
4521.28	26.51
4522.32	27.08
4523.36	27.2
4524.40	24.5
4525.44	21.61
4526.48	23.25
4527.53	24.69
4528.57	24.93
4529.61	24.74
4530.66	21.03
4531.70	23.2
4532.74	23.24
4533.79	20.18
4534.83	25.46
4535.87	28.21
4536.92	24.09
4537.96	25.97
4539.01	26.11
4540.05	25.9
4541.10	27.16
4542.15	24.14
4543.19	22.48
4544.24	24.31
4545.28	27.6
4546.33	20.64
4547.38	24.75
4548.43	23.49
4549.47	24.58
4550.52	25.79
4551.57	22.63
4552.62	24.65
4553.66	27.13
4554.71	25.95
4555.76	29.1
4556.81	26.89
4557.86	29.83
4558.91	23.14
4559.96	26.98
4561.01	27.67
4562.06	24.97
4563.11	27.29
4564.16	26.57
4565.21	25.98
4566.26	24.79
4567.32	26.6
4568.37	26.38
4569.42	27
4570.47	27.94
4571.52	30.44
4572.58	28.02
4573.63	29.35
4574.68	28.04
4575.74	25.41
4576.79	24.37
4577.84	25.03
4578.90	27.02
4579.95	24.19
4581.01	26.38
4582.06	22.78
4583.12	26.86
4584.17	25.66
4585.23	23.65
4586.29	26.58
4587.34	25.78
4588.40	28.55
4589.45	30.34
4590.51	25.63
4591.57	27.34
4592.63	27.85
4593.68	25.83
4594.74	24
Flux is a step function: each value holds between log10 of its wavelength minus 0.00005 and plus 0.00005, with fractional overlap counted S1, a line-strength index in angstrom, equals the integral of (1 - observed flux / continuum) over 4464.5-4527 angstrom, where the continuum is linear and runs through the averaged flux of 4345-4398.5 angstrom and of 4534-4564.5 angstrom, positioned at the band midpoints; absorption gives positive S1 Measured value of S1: -3.8 angstrom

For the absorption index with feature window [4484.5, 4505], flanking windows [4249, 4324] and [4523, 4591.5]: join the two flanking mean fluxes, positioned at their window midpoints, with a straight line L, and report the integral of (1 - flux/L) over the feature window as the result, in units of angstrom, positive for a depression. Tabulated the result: -1.98 angstrom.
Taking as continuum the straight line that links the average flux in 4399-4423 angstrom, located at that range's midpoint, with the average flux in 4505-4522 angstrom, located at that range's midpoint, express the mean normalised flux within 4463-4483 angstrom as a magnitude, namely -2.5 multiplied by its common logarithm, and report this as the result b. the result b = 0.03 mag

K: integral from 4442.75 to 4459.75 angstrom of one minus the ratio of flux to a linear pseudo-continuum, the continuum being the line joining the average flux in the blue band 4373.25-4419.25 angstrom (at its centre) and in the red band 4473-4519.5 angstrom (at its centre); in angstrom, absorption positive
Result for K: 0.44 angstrom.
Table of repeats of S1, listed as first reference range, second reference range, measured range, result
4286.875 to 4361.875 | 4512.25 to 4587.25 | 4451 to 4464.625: 0.3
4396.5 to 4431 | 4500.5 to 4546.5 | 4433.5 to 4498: -0.3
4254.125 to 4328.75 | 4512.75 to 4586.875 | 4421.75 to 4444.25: -1.0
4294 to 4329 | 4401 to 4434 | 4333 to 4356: -0.9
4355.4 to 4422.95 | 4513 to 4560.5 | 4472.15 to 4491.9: -1.1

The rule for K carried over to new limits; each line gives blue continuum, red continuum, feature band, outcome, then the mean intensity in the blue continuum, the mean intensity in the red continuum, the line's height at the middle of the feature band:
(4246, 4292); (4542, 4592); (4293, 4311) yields 4.7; 19.7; 26.1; 20.4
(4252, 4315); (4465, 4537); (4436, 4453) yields -0.3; 18.1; 25.6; 23.7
